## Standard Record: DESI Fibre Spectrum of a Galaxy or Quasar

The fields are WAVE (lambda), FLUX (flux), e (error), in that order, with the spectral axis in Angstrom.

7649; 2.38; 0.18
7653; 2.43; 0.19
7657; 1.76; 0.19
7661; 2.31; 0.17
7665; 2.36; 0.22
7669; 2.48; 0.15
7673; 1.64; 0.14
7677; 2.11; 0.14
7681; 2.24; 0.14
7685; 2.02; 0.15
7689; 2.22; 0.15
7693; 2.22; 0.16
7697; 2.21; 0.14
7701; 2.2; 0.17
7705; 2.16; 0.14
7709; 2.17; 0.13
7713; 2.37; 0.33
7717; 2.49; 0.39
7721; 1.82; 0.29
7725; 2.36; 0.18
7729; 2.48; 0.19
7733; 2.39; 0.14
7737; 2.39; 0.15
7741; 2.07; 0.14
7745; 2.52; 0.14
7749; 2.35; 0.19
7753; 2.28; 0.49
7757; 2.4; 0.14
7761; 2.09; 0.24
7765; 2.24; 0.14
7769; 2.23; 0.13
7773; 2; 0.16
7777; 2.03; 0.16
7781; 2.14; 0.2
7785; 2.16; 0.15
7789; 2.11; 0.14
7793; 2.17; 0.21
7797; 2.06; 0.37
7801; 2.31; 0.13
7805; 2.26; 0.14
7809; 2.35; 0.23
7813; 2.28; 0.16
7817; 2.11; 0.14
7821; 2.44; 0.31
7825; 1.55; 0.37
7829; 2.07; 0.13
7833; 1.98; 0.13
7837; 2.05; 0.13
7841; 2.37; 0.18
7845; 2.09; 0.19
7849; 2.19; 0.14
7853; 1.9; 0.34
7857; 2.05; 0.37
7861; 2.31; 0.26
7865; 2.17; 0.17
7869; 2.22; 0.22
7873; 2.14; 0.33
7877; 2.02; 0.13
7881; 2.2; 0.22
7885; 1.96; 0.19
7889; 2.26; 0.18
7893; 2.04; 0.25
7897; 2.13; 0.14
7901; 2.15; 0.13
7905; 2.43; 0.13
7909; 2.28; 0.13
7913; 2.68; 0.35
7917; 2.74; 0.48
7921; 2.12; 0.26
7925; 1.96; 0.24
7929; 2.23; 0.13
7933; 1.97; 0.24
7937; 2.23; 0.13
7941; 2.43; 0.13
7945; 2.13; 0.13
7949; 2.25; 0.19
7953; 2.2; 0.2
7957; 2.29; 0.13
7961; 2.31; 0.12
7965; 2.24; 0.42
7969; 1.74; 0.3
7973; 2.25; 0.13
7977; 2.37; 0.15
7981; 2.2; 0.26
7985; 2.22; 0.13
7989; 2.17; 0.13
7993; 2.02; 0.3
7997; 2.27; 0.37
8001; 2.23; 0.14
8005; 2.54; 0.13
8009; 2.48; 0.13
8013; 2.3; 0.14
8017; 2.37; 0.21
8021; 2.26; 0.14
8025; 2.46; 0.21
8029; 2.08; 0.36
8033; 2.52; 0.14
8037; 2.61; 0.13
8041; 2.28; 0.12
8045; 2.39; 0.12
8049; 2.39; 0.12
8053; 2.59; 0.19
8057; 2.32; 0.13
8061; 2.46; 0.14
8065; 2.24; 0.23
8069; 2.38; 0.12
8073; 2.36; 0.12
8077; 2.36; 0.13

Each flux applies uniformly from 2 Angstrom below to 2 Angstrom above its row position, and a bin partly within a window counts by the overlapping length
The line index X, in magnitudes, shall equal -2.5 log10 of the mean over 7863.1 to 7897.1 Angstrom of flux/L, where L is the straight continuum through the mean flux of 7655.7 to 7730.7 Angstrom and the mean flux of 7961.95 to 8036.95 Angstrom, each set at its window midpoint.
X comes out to 0.06 mag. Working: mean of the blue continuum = 2.19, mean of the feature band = 2.13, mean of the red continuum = 2.27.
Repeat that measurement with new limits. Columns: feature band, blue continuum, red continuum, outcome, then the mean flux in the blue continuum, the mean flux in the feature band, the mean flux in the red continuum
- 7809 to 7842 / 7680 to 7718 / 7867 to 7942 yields 0.05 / 2.22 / 2.11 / 2.22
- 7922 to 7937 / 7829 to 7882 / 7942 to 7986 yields 0.05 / 2.13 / 2.08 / 2.2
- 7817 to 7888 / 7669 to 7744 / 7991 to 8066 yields 0.09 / 2.21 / 2.1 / 2.36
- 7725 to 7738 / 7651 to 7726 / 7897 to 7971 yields -0.10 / 2.19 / 2.41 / 2.24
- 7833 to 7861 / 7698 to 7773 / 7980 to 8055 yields 0.09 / 2.27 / 2.11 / 2.34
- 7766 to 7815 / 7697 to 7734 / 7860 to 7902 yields 0.02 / 2.26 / 2.18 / 2.14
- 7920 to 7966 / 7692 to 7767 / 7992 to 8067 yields 0.07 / 2.27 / 2.2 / 2.36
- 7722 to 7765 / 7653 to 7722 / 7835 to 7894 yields -0.07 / 2.18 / 2.32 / 2.13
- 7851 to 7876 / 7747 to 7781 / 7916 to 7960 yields 0.04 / 2.2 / 2.13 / 2.22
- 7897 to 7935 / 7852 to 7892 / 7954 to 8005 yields -0.06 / 2.13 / 2.28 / 2.21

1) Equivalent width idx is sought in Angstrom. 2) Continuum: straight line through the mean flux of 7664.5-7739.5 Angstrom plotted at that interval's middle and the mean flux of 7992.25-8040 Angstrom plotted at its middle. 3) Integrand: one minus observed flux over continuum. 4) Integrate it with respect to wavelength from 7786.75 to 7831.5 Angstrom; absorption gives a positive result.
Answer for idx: 2.3 Angstrom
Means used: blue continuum 2.22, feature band 2.15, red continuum 2.35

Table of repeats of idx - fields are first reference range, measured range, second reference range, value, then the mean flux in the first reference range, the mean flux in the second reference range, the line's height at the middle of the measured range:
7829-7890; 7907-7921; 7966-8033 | -2.1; 2.12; 2.26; 2.17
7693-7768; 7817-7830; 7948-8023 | 1.3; 2.28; 2.25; 2.27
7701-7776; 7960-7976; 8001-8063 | 1.6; 2.26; 2.4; 2.37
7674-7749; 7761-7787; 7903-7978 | 1.3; 2.24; 2.25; 2.24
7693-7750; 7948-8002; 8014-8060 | 3.9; 2.28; 2.39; 2.37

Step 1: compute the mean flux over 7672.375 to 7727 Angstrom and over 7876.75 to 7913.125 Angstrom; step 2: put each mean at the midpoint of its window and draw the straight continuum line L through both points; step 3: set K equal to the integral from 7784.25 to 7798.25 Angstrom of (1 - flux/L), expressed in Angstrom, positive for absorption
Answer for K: 0.4 Angstrom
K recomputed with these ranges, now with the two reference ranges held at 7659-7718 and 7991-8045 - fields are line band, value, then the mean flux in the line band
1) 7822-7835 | 2.0 Angstrom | 1.91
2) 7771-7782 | 1.0 Angstrom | 2.05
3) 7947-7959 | 0.4 Angstrom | 2.25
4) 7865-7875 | 0.5 Angstrom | 2.18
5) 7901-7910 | -0.1 Angstrom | 2.32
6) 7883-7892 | 0.7 Angstrom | 2.1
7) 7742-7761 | -0.9 Angstrom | 2.34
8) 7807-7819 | 0.1 Angstrom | 2.25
